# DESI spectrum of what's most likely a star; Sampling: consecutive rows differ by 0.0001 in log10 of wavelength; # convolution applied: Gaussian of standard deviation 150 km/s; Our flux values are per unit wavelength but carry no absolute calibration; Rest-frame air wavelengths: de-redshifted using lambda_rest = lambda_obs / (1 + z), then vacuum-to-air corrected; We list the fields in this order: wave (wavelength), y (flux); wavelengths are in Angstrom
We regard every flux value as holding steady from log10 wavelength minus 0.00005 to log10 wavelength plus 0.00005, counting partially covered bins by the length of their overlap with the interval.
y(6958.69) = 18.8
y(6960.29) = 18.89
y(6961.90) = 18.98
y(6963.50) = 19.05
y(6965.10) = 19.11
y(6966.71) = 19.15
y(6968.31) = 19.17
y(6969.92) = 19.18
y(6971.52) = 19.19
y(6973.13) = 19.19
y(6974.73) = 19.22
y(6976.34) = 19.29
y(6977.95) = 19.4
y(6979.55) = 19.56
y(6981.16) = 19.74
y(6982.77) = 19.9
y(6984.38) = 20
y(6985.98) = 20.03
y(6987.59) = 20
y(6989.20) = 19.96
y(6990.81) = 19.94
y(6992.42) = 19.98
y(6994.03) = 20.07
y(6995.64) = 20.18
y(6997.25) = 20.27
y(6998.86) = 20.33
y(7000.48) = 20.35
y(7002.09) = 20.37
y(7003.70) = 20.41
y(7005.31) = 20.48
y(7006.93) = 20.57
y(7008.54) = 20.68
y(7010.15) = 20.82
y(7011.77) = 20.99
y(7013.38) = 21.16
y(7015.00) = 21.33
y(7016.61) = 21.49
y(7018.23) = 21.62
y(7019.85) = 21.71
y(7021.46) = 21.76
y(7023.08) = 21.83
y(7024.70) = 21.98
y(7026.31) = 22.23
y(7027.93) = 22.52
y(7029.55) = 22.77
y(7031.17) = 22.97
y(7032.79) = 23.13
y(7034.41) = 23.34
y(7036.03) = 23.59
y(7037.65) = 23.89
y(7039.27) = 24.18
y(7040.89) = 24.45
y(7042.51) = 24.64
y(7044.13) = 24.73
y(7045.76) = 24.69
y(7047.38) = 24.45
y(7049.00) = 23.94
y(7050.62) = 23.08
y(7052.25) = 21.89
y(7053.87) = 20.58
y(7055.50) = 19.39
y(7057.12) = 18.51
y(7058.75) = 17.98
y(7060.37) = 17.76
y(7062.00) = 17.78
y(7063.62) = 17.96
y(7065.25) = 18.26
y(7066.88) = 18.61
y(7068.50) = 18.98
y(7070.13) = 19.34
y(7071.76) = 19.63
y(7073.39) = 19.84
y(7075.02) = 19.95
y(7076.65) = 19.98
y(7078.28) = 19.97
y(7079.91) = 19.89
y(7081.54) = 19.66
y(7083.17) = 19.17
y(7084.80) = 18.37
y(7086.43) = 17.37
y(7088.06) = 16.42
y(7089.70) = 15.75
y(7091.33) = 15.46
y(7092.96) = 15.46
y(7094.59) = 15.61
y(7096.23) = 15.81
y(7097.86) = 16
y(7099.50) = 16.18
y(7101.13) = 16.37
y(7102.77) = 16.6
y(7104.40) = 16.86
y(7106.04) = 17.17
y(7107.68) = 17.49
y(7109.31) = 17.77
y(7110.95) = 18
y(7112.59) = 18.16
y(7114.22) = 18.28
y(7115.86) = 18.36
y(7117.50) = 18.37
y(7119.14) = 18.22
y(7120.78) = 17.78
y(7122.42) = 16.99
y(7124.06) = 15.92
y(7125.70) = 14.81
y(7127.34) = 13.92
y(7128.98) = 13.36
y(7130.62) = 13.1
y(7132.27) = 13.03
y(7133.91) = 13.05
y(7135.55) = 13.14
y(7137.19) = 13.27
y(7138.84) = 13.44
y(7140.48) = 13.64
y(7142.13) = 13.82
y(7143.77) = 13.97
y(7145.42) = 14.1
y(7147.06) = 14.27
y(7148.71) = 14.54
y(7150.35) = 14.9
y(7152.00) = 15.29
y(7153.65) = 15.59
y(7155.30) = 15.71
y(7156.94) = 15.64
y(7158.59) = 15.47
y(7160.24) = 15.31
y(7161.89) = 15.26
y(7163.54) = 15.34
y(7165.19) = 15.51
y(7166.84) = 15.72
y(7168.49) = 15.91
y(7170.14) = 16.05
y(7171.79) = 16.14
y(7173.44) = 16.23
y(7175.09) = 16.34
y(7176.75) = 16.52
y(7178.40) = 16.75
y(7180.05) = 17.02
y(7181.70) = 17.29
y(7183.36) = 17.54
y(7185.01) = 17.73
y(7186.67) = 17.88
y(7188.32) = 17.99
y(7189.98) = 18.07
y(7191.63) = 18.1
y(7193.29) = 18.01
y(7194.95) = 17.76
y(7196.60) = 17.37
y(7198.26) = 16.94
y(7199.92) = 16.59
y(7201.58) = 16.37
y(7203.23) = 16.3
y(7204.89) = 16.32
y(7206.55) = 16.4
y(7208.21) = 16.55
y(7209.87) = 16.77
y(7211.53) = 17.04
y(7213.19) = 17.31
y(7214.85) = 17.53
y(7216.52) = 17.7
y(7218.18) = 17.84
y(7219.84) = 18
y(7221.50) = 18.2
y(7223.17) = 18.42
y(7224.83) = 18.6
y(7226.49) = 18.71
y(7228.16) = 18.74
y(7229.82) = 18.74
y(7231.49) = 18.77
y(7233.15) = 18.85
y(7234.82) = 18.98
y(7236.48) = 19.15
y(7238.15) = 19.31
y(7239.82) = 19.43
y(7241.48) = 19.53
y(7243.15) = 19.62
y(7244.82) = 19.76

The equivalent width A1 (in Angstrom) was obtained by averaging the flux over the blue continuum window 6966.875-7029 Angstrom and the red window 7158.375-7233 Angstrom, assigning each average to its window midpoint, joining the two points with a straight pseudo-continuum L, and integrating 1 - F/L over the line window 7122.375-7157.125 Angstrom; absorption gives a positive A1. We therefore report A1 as 7.31 Angstrom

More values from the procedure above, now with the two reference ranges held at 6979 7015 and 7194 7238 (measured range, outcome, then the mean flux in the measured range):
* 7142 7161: 3.7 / 14.9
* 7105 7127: 1.7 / 17.4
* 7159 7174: 2.1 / 15.7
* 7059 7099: 2.7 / 18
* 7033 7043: -2.1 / 23.9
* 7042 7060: -2.2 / 22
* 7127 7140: 3.8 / 13.3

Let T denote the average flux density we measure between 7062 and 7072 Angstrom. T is 18.7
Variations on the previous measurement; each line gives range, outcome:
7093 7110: 16.5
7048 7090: 19.3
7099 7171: 15.6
